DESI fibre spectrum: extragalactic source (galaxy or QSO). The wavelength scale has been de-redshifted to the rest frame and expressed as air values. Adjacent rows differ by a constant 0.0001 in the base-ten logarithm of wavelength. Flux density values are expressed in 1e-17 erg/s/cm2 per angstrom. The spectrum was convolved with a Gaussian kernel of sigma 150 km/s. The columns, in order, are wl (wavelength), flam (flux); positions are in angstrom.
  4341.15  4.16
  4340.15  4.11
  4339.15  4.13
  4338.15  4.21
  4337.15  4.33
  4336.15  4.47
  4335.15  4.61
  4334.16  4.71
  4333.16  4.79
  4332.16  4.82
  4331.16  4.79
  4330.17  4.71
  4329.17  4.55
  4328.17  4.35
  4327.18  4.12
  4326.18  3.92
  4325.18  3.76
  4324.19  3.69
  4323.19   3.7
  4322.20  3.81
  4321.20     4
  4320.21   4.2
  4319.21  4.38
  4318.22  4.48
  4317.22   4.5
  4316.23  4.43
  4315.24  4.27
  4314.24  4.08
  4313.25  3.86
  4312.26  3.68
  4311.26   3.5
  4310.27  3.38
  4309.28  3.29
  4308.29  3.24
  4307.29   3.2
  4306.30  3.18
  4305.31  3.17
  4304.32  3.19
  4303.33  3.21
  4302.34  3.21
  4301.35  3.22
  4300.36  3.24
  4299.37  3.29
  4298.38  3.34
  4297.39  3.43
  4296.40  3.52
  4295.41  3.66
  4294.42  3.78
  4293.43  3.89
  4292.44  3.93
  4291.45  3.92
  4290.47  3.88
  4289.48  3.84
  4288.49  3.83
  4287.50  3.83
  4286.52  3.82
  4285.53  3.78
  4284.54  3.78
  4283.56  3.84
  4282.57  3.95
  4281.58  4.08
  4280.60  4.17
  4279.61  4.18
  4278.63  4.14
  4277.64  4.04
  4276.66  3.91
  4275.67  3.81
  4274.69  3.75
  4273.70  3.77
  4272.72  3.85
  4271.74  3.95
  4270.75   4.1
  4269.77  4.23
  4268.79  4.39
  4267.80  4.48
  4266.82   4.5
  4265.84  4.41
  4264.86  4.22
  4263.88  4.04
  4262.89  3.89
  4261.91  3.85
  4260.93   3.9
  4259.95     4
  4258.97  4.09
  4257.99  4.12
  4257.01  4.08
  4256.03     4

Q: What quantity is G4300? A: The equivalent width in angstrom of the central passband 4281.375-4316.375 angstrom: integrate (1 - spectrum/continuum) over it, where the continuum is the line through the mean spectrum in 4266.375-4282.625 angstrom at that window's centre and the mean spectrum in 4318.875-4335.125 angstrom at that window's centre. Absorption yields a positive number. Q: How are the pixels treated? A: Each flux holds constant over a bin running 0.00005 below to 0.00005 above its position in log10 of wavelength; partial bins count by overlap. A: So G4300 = 4.6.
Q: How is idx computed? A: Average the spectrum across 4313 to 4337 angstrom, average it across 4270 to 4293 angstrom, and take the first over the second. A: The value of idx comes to 1.1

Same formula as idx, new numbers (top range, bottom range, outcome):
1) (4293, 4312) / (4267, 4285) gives 0.83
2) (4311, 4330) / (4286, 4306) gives 1.15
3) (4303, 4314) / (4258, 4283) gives 0.83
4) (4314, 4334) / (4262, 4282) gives 1.05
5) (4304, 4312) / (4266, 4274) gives 0.78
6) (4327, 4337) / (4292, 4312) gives 1.36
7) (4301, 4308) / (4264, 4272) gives 0.75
